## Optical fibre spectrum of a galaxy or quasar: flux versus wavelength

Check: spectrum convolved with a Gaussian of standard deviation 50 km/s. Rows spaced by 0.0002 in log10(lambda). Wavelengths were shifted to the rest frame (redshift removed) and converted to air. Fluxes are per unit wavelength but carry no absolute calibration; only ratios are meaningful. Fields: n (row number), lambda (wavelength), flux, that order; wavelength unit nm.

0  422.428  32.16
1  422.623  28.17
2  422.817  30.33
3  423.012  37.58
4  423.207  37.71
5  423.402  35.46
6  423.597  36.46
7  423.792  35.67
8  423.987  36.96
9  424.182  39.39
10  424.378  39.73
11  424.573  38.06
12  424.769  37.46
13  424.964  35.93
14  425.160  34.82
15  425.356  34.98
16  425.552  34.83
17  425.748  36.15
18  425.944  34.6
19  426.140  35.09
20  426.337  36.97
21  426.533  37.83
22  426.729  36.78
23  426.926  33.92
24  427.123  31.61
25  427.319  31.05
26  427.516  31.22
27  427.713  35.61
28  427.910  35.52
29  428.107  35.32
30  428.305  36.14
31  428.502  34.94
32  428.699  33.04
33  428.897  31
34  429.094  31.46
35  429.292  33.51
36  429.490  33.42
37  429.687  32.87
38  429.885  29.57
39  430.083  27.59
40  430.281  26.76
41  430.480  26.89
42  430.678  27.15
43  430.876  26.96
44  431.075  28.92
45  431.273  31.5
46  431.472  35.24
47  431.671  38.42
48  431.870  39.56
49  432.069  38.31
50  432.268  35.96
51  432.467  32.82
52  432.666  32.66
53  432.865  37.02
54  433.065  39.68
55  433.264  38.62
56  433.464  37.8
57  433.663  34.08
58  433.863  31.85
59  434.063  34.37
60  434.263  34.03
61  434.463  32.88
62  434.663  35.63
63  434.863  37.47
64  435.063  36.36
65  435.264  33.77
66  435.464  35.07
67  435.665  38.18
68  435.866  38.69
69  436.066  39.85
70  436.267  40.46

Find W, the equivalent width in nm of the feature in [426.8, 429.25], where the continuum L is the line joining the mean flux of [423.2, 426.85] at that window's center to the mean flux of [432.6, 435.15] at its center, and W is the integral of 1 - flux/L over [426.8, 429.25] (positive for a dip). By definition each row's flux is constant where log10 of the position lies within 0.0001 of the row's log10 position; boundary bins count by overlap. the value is 0.19 nm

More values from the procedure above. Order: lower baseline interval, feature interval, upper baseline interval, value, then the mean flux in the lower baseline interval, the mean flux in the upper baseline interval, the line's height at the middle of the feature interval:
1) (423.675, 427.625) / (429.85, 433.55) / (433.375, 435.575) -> 0.19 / 35.7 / 34.9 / 35.1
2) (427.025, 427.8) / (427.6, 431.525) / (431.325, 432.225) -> 0.35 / 32.3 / 37.4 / 34.8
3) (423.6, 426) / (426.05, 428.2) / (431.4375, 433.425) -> 0.12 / 36.6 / 36.9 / 36.7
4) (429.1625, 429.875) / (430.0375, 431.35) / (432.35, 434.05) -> 0.22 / 32.7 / 35.5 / 33.6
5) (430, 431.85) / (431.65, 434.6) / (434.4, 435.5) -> -0.25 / 30.4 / 35.3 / 33.1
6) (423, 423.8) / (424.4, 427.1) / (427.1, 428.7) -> -0.05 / 36.6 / 34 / 35.2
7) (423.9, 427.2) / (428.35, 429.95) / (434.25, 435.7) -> 0.14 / 36.2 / 35.4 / 35.9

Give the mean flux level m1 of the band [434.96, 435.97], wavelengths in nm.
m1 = 36.4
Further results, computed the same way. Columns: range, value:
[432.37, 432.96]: 34.2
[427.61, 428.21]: 35.4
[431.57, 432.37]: 38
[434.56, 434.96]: 36.5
